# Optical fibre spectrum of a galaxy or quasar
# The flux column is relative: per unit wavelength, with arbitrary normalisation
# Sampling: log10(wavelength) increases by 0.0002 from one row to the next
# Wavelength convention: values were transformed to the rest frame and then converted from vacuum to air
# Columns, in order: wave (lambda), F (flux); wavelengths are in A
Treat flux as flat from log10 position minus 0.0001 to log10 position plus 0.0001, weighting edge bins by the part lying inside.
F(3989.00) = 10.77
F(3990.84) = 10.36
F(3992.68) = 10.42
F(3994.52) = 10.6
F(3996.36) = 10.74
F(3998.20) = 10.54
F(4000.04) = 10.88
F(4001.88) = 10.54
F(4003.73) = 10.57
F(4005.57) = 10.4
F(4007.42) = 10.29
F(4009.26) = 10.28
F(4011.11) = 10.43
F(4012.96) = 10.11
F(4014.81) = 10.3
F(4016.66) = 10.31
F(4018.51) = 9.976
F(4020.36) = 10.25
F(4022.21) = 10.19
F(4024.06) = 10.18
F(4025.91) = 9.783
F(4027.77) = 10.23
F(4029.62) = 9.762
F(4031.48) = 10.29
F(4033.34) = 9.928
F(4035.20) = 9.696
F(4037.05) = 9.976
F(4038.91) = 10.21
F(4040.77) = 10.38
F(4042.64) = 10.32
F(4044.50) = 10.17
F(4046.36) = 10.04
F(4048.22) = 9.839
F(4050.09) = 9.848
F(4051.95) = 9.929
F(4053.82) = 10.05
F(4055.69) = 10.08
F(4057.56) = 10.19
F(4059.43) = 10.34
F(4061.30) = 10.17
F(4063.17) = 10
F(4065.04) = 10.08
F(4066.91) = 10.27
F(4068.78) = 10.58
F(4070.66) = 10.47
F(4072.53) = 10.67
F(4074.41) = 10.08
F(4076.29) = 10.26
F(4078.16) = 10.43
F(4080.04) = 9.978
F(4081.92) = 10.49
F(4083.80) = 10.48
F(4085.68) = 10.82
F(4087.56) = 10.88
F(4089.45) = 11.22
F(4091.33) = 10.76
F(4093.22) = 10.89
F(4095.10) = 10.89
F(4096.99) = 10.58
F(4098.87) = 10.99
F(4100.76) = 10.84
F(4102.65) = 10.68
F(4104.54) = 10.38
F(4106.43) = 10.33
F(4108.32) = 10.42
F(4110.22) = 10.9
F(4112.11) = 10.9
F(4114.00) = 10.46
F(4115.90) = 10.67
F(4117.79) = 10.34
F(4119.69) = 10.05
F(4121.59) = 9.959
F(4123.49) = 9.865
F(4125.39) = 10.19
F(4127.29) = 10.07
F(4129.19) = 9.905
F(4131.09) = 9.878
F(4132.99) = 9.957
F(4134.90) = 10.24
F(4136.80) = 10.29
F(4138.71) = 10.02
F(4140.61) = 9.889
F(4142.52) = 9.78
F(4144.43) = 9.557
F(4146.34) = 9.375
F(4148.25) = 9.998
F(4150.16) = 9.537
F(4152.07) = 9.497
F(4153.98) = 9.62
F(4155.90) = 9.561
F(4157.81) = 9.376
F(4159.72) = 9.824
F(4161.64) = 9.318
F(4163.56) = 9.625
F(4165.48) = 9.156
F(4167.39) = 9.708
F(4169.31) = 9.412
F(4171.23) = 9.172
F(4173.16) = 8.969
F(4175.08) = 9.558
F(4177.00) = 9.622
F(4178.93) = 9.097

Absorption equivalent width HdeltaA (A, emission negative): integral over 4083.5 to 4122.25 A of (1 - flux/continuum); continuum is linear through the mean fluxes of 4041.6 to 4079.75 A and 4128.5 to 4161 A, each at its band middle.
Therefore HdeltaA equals -2.6 A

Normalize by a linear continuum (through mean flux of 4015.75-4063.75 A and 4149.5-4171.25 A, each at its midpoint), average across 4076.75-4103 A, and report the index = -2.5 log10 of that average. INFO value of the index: -0.09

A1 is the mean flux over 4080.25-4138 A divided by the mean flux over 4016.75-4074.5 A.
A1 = 1.0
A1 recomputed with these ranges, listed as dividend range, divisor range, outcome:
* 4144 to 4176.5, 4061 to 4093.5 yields 0.91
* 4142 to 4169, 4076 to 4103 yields 0.89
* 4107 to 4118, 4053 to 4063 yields 1.05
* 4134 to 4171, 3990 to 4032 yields 0.94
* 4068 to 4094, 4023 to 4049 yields 1.05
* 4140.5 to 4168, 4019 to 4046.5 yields 0.95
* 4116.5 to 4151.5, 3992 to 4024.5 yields 0.96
